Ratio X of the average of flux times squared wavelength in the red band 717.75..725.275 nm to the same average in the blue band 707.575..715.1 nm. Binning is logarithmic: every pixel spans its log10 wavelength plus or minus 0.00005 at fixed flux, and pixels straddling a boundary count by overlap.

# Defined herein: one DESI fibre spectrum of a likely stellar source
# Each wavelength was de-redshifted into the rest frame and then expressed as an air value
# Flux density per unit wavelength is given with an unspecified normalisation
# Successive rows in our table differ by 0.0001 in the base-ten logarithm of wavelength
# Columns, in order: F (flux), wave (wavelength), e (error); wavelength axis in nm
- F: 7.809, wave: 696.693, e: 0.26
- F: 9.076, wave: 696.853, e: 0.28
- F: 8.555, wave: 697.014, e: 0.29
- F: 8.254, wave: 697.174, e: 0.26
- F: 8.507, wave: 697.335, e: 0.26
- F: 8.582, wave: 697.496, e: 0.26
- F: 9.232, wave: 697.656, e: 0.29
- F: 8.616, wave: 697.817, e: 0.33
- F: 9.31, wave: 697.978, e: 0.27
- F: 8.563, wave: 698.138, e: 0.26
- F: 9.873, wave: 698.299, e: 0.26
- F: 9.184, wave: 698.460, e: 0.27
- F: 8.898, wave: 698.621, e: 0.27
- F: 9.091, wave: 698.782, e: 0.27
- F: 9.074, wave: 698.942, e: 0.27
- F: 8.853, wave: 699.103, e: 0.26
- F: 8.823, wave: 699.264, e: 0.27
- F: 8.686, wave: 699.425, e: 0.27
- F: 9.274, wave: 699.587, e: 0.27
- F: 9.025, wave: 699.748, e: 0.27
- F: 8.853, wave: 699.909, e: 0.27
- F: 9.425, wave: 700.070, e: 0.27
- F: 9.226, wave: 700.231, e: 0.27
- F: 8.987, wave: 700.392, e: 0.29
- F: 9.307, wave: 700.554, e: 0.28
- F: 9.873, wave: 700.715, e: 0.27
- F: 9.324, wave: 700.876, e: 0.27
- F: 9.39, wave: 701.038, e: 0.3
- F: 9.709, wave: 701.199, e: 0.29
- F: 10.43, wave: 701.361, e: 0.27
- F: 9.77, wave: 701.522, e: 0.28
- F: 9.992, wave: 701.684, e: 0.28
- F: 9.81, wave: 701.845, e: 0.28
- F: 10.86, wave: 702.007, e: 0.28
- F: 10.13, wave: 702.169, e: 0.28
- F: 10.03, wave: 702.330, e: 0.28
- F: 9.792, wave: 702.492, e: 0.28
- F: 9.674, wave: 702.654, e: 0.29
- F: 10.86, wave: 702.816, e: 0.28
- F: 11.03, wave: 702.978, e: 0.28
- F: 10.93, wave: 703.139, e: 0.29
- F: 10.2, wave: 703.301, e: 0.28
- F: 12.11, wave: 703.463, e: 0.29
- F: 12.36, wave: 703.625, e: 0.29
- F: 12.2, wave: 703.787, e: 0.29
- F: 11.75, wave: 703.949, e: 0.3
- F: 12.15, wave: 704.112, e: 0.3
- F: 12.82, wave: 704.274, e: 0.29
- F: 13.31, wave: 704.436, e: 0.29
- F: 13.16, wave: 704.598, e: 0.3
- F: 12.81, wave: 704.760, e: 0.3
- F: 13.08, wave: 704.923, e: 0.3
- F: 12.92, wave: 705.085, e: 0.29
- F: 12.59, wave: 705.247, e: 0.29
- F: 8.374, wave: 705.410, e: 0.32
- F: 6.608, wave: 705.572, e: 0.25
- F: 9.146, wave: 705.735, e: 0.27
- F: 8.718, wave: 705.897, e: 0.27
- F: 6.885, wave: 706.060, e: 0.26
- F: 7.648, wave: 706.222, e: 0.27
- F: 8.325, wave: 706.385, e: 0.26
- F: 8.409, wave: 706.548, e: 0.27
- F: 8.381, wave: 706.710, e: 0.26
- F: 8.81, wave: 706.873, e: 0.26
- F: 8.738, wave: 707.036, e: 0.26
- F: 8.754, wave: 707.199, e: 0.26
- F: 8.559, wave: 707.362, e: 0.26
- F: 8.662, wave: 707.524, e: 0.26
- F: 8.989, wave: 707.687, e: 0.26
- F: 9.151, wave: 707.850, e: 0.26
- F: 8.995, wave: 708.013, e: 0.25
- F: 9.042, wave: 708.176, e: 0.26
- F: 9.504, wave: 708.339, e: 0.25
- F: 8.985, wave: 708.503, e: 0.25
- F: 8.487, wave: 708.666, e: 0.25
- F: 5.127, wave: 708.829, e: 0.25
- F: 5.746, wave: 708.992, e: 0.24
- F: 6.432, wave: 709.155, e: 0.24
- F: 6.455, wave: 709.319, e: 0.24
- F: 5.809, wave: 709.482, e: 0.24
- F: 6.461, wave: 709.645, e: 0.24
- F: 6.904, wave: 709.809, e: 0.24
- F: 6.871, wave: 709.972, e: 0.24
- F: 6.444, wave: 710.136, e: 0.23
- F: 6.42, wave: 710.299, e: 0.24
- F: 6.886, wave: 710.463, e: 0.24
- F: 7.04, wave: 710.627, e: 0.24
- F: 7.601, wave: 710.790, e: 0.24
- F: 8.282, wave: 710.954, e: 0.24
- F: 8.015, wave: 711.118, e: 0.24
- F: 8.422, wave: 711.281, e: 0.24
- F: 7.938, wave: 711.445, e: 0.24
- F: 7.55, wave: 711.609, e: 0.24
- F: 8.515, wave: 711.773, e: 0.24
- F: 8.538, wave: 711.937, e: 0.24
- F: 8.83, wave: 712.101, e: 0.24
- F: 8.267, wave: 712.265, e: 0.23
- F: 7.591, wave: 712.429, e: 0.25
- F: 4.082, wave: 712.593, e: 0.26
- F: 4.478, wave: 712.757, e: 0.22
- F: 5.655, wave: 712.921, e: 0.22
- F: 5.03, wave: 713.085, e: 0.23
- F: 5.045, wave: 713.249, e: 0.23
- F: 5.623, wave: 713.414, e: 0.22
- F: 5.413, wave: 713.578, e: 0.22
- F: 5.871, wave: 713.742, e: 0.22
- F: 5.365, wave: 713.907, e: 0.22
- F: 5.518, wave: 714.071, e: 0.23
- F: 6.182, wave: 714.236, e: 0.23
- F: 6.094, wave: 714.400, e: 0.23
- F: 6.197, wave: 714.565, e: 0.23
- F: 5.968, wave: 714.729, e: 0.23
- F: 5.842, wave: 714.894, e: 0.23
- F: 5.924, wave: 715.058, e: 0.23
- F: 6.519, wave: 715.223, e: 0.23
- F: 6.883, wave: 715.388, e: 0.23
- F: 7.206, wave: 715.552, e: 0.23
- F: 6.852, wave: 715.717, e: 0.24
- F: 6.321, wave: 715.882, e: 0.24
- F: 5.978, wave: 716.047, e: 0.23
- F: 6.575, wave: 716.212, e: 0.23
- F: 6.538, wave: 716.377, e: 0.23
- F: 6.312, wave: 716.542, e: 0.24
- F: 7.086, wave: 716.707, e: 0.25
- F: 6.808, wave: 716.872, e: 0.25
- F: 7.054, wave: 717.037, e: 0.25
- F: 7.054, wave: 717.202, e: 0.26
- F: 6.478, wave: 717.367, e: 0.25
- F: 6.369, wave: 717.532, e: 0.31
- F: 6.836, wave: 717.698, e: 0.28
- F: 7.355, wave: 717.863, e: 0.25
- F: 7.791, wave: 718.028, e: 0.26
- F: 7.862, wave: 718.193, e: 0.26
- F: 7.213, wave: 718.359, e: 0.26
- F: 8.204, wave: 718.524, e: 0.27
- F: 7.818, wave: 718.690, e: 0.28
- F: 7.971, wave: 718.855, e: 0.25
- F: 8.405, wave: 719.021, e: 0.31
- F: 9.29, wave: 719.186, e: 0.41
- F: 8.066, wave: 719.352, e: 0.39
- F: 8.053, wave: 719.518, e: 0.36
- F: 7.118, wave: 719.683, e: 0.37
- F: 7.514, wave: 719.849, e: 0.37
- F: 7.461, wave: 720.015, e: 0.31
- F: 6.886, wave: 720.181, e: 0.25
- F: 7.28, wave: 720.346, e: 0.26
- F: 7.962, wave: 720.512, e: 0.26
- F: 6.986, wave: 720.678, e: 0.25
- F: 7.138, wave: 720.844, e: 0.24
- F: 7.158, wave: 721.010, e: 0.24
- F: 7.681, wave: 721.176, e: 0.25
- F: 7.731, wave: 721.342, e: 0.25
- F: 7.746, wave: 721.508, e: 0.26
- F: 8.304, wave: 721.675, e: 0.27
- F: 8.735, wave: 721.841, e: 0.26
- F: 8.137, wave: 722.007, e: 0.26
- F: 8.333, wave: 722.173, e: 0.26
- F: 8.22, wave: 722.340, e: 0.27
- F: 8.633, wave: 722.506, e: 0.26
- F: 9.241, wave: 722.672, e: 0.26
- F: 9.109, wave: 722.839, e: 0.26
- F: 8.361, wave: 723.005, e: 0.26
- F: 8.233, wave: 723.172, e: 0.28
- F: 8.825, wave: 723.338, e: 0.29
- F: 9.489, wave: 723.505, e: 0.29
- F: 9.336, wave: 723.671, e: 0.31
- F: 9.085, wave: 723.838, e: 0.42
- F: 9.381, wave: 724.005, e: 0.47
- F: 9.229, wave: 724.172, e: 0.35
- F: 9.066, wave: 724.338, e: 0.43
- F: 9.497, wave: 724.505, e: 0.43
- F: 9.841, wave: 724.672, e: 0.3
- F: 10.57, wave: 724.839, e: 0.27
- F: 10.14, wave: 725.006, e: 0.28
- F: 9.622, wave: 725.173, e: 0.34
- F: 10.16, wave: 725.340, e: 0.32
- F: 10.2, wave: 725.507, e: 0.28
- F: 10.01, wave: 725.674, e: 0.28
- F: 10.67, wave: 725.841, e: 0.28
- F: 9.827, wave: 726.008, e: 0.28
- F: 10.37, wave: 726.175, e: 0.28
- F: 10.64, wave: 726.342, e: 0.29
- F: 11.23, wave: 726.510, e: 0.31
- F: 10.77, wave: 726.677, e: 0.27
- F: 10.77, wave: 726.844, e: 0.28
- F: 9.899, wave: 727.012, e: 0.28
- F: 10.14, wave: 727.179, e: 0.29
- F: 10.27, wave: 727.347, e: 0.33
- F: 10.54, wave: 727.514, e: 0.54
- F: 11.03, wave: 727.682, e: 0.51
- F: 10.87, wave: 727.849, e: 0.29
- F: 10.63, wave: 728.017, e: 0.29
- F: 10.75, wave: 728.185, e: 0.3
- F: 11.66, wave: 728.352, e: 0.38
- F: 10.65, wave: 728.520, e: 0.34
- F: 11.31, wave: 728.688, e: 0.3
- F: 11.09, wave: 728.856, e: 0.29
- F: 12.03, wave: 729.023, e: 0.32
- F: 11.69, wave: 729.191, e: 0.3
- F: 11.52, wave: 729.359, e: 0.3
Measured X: 1.25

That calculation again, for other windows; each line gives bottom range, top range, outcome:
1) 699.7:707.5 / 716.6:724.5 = 0.83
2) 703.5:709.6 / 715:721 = 0.79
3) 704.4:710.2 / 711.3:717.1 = 0.76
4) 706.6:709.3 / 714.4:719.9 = 0.88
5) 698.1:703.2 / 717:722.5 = 0.84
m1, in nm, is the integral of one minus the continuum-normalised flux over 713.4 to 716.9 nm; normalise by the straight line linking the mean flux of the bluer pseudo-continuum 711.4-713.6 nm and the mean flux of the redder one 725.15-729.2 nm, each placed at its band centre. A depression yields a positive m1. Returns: 0.53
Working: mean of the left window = 6.62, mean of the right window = 10.7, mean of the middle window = 6.23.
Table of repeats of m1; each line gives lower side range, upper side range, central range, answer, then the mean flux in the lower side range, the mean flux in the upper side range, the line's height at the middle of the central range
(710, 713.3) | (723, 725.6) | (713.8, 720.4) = 0.94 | 7.05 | 9.47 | 8.09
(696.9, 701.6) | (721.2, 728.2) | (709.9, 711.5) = 0.33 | 9.13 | 9.58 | 9.33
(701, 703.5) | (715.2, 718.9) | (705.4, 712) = 0.77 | 10.3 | 7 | 8.85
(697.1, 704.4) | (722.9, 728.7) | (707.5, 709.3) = 0.34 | 9.87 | 10.1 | 9.93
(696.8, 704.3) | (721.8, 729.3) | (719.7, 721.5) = 0.46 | 9.78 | 9.98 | 9.94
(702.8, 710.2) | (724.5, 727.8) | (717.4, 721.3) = 0.94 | 9.33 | 10.3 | 9.99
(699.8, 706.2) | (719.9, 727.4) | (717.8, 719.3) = 0.22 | 10.4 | 9.07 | 9.41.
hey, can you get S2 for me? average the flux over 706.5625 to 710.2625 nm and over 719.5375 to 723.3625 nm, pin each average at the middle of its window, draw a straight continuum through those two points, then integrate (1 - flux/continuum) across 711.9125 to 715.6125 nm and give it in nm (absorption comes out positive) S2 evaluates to 0.81 nm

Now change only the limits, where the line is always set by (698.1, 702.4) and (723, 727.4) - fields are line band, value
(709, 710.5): 0.49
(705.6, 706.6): 0.15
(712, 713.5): 0.55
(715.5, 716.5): 0.32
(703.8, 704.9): -0.37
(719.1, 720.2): 0.22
